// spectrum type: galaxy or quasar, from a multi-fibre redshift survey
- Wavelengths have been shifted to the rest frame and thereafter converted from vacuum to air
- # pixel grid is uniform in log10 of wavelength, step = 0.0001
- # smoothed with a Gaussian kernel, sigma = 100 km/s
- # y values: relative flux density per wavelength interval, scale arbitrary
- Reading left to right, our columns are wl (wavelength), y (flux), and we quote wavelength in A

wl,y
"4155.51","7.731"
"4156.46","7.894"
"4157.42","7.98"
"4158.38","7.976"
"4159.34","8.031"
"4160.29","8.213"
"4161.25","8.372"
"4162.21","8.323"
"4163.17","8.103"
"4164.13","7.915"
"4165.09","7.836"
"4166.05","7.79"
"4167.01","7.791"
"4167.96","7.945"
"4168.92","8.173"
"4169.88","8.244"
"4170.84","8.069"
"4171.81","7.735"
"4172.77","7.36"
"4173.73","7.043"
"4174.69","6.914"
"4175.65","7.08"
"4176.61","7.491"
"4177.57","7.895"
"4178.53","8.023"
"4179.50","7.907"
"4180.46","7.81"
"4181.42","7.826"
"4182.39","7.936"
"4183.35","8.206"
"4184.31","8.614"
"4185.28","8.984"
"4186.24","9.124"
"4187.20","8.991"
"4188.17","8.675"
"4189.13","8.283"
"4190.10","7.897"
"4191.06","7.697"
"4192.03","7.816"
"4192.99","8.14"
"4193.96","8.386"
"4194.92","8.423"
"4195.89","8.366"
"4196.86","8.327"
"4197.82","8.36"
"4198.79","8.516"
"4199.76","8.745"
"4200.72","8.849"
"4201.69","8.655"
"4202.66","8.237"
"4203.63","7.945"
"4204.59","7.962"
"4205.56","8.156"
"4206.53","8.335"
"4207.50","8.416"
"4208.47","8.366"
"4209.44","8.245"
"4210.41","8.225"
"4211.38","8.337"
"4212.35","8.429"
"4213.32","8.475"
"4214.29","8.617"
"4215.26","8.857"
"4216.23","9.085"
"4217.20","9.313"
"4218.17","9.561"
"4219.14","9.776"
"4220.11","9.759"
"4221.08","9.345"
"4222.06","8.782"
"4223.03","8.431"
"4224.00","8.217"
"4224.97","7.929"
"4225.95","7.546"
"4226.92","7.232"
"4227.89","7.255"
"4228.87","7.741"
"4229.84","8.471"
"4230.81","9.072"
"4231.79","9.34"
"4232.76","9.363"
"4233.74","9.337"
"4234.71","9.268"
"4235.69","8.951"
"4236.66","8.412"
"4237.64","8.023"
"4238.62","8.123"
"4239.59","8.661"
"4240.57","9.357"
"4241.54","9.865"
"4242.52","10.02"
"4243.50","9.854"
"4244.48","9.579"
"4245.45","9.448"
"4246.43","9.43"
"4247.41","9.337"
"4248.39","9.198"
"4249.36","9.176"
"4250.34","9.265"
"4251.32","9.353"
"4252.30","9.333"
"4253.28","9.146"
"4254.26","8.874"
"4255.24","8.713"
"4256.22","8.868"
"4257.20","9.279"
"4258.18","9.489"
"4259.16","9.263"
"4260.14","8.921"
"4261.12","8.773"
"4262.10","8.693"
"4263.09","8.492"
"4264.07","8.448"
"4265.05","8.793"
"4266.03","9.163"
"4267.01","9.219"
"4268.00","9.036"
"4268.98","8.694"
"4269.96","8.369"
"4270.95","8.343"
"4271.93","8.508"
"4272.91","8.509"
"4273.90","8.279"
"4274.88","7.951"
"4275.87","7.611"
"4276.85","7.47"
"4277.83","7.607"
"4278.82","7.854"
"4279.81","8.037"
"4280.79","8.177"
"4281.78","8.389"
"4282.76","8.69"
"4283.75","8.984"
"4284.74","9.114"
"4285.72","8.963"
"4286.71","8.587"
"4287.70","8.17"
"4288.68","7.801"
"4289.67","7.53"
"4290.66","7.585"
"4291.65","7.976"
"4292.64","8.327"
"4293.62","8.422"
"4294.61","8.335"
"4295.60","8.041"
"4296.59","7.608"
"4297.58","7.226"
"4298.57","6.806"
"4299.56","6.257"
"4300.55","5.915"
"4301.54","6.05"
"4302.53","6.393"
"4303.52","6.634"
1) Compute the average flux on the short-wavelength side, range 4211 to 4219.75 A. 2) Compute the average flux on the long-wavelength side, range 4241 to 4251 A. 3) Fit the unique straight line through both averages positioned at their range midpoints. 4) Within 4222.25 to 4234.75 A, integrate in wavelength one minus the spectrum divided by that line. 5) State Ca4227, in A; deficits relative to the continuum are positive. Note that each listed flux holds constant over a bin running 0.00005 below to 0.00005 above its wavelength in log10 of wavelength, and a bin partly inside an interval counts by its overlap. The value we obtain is 1.1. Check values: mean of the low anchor 8.96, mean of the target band 8.38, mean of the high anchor 9.52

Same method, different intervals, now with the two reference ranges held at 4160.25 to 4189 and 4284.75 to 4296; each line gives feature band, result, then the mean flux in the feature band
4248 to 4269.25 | -2.2 A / 9.01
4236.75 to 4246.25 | -1.2 A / 9.18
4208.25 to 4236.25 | -2.0 A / 8.67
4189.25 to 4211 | -0.6 A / 8.27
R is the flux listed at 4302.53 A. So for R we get 6.393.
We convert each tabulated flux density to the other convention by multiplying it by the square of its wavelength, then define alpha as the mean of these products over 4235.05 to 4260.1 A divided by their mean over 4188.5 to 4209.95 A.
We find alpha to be 1.13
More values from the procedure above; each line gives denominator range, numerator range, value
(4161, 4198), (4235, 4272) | 1.16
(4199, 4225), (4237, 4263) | 1.08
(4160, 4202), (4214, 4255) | 1.13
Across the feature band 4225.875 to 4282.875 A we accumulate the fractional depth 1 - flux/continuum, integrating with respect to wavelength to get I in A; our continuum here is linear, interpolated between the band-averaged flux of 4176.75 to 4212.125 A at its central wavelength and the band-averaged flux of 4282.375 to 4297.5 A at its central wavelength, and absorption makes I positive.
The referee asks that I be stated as -3.4 A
